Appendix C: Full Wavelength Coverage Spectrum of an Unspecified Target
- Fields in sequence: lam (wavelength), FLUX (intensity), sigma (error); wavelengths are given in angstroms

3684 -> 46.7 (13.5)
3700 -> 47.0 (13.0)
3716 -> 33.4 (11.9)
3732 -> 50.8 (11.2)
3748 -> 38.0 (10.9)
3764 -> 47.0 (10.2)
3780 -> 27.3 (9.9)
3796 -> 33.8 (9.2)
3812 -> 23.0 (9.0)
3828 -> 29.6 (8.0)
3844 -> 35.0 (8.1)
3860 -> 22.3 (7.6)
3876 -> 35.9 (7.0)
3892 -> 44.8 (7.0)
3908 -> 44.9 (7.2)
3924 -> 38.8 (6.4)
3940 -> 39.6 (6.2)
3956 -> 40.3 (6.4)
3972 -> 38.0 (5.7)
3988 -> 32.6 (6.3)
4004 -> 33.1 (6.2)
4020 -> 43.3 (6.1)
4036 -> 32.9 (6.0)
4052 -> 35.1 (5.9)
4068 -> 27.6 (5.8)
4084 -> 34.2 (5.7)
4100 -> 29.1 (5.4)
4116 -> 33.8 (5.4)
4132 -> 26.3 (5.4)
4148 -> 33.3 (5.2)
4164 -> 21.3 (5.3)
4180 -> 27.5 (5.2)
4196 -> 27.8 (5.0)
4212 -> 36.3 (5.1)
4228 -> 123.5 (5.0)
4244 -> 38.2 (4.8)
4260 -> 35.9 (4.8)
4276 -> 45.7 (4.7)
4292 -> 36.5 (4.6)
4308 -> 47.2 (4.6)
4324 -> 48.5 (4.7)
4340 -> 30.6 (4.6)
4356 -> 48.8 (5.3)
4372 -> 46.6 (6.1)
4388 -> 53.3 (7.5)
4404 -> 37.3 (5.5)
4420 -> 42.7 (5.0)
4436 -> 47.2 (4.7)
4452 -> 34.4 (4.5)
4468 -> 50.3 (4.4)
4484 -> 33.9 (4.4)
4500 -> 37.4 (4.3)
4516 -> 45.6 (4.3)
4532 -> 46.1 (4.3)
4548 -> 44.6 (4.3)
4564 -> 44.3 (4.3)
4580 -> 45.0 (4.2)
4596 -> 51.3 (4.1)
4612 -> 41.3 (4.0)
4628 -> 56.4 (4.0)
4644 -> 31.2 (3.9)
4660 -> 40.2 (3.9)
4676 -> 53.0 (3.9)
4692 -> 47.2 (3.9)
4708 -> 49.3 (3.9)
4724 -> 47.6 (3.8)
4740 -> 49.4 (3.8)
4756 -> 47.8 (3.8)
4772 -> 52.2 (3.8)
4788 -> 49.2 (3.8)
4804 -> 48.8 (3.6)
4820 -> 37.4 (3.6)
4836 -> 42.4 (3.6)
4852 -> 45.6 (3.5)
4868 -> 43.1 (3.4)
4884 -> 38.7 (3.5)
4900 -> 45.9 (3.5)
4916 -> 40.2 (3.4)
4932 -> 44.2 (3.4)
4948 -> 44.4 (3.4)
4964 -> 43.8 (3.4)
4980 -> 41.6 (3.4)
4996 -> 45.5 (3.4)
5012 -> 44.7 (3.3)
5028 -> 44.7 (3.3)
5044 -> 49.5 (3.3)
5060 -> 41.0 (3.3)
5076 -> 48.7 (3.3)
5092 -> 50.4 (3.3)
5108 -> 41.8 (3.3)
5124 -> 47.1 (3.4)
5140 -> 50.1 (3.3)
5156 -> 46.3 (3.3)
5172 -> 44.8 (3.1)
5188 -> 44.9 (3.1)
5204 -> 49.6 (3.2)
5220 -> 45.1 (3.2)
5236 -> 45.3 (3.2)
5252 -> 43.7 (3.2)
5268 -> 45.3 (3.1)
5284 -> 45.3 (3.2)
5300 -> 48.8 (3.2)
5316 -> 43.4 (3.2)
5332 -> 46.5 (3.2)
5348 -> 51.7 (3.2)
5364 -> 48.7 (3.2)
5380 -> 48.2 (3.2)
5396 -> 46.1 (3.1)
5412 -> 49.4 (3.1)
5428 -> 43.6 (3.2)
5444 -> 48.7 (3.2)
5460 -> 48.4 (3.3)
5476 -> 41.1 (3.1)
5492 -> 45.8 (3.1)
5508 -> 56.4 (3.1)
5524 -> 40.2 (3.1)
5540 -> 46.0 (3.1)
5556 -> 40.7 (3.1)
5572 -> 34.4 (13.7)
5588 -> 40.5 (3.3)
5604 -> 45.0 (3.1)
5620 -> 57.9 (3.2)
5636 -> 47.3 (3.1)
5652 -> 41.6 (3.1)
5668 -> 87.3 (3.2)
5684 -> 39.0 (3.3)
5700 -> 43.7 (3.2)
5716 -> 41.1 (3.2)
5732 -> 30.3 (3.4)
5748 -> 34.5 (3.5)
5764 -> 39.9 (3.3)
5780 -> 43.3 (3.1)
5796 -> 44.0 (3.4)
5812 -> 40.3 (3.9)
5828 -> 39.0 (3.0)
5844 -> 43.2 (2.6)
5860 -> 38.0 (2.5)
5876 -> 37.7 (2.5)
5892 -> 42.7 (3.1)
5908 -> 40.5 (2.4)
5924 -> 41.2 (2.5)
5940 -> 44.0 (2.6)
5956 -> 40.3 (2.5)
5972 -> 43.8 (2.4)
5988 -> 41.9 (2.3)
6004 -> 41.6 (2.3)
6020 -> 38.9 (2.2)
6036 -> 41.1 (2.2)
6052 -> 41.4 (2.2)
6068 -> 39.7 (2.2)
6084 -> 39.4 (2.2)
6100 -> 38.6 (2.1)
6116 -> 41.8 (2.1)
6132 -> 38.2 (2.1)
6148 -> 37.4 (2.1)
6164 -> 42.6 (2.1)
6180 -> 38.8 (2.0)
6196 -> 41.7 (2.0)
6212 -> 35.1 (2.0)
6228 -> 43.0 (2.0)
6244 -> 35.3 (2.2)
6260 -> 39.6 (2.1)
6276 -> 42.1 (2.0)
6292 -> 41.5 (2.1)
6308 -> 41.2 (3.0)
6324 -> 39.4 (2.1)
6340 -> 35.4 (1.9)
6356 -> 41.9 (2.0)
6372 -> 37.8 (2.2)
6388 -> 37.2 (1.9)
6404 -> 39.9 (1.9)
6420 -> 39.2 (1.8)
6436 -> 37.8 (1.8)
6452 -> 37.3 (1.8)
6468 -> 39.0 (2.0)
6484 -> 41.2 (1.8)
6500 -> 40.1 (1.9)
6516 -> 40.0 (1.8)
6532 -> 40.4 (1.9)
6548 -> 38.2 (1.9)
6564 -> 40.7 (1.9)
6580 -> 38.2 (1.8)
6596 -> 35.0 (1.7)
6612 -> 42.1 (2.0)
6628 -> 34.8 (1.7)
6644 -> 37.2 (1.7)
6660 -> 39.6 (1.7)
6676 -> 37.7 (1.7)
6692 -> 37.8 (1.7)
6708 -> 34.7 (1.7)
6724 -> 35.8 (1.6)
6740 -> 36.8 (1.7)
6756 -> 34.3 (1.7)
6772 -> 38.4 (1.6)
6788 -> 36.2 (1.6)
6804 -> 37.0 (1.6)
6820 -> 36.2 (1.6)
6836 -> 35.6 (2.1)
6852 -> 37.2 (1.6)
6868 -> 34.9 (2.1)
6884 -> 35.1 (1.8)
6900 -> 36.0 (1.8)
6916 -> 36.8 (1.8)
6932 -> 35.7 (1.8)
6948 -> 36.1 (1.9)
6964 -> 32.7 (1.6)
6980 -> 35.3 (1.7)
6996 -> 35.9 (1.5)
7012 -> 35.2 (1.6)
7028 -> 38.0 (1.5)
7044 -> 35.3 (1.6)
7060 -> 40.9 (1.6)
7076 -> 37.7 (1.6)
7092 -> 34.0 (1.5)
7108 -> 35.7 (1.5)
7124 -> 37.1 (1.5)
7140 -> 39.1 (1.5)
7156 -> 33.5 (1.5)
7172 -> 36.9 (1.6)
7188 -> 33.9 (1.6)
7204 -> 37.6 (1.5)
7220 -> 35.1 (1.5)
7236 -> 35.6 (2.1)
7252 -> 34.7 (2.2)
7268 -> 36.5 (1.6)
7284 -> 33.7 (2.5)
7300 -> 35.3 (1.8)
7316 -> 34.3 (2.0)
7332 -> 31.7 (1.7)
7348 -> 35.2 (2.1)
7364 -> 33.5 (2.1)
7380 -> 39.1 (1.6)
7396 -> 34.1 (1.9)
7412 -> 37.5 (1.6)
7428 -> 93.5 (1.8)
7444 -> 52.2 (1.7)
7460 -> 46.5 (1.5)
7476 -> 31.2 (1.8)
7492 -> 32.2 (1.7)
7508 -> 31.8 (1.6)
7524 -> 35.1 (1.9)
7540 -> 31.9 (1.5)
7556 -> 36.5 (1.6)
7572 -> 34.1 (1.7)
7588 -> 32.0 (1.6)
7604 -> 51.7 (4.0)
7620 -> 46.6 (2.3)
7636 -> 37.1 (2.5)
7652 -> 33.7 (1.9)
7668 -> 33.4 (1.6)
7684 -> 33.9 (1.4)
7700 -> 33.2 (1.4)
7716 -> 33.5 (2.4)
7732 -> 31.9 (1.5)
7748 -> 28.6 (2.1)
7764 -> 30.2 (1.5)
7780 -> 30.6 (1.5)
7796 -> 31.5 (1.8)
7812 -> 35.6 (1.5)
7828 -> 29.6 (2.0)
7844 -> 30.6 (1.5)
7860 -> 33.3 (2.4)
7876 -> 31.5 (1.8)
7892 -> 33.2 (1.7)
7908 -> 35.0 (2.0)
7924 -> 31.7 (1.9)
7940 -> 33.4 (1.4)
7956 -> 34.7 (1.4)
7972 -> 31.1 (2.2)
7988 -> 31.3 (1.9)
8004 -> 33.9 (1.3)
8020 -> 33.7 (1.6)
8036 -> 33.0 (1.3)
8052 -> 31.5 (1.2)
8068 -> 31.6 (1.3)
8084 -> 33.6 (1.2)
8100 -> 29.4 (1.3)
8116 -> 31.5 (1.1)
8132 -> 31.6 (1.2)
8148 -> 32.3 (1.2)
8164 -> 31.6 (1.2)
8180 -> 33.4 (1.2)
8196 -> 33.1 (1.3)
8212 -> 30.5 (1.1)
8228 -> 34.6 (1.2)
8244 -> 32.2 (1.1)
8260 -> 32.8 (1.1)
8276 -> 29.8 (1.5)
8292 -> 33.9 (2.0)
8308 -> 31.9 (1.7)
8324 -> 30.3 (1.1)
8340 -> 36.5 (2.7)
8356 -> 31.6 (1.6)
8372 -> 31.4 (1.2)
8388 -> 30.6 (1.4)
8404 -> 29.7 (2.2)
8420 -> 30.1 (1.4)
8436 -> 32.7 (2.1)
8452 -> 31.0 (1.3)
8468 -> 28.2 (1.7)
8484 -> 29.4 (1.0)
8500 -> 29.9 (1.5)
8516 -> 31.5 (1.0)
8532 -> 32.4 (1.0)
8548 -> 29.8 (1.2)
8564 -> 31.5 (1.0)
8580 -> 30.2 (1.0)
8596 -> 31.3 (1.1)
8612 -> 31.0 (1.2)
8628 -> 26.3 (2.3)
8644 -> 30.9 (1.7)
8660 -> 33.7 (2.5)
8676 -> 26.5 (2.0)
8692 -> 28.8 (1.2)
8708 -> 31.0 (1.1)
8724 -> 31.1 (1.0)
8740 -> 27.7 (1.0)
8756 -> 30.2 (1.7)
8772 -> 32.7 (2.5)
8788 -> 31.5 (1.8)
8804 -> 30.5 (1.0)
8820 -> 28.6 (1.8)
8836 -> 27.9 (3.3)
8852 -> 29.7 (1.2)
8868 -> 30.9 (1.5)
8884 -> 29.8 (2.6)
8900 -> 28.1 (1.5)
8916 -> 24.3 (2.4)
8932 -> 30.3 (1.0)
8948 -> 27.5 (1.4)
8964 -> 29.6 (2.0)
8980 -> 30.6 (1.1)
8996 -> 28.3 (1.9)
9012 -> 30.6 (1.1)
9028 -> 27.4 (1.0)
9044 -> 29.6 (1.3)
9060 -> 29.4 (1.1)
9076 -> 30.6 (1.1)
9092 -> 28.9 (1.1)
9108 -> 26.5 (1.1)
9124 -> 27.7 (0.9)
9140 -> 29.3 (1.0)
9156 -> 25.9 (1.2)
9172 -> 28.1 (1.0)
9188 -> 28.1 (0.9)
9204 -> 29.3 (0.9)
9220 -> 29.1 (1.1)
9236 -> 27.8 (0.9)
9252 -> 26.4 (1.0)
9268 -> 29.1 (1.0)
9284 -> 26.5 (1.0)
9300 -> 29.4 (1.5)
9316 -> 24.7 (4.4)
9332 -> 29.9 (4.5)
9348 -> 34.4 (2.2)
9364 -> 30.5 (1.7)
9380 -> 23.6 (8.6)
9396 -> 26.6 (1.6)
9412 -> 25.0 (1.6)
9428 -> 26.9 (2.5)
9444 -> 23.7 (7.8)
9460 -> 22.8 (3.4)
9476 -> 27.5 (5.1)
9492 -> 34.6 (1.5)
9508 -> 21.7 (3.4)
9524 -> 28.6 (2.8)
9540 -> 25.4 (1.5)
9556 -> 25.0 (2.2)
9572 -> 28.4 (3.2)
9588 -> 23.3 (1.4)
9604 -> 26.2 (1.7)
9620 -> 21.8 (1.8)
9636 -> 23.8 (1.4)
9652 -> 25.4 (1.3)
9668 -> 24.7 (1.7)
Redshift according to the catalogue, 0.13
